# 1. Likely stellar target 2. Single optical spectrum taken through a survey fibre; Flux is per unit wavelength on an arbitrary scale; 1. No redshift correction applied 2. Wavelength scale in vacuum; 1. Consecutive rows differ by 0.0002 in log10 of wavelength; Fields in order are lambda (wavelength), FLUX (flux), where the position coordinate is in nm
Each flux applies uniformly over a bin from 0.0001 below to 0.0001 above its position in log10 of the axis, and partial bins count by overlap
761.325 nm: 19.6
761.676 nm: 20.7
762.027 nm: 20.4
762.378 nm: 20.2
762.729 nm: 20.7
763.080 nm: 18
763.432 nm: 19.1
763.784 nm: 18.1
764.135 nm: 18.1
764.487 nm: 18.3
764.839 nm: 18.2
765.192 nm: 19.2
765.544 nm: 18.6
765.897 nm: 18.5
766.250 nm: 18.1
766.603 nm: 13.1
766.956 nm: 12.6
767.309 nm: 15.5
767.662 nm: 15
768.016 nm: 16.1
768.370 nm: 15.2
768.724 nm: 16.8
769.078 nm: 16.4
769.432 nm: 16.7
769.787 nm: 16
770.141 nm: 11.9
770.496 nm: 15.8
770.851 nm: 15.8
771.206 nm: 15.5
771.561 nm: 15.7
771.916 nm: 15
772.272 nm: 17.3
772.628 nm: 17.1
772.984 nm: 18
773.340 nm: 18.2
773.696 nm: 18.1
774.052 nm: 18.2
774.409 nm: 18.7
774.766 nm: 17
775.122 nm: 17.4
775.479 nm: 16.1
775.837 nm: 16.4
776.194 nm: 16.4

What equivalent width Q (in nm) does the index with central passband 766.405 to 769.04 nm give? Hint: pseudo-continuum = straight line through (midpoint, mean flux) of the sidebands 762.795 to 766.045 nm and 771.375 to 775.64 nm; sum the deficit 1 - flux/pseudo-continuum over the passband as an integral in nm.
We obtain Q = 0.44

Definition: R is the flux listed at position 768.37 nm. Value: 15.2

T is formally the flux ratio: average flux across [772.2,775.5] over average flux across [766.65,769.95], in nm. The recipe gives 1.14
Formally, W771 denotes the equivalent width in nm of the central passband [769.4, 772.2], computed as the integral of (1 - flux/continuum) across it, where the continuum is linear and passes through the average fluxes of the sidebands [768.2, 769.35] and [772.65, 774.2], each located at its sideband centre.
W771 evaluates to 0.28 nm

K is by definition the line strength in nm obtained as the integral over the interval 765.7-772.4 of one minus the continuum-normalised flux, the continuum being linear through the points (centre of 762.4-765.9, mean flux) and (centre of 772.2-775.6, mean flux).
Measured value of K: 0.95 nm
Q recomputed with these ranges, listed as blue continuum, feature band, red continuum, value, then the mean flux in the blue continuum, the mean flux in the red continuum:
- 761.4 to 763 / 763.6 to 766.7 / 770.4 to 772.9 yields 0.17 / 20.3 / 16.1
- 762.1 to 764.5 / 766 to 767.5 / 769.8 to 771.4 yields 0.18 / 19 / 14.9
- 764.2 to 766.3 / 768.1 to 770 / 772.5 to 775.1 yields 0.22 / 18.5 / 17.9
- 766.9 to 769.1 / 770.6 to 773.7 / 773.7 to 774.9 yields 0.09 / 15.5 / 18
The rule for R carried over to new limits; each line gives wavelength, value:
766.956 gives 12.6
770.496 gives 15.8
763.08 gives 18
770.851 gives 15.8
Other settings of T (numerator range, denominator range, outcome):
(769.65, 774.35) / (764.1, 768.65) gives 0.99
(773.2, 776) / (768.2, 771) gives 1.12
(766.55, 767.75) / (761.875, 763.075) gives 0.70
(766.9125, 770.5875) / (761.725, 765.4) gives 0.80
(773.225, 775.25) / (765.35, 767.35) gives 1.11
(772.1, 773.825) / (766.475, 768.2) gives 1.22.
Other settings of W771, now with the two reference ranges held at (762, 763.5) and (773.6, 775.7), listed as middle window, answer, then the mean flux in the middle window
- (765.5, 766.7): 0.12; 17.2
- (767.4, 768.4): 0.17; 15.5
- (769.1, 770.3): 0.22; 15.1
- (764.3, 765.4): 0.04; 18.6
